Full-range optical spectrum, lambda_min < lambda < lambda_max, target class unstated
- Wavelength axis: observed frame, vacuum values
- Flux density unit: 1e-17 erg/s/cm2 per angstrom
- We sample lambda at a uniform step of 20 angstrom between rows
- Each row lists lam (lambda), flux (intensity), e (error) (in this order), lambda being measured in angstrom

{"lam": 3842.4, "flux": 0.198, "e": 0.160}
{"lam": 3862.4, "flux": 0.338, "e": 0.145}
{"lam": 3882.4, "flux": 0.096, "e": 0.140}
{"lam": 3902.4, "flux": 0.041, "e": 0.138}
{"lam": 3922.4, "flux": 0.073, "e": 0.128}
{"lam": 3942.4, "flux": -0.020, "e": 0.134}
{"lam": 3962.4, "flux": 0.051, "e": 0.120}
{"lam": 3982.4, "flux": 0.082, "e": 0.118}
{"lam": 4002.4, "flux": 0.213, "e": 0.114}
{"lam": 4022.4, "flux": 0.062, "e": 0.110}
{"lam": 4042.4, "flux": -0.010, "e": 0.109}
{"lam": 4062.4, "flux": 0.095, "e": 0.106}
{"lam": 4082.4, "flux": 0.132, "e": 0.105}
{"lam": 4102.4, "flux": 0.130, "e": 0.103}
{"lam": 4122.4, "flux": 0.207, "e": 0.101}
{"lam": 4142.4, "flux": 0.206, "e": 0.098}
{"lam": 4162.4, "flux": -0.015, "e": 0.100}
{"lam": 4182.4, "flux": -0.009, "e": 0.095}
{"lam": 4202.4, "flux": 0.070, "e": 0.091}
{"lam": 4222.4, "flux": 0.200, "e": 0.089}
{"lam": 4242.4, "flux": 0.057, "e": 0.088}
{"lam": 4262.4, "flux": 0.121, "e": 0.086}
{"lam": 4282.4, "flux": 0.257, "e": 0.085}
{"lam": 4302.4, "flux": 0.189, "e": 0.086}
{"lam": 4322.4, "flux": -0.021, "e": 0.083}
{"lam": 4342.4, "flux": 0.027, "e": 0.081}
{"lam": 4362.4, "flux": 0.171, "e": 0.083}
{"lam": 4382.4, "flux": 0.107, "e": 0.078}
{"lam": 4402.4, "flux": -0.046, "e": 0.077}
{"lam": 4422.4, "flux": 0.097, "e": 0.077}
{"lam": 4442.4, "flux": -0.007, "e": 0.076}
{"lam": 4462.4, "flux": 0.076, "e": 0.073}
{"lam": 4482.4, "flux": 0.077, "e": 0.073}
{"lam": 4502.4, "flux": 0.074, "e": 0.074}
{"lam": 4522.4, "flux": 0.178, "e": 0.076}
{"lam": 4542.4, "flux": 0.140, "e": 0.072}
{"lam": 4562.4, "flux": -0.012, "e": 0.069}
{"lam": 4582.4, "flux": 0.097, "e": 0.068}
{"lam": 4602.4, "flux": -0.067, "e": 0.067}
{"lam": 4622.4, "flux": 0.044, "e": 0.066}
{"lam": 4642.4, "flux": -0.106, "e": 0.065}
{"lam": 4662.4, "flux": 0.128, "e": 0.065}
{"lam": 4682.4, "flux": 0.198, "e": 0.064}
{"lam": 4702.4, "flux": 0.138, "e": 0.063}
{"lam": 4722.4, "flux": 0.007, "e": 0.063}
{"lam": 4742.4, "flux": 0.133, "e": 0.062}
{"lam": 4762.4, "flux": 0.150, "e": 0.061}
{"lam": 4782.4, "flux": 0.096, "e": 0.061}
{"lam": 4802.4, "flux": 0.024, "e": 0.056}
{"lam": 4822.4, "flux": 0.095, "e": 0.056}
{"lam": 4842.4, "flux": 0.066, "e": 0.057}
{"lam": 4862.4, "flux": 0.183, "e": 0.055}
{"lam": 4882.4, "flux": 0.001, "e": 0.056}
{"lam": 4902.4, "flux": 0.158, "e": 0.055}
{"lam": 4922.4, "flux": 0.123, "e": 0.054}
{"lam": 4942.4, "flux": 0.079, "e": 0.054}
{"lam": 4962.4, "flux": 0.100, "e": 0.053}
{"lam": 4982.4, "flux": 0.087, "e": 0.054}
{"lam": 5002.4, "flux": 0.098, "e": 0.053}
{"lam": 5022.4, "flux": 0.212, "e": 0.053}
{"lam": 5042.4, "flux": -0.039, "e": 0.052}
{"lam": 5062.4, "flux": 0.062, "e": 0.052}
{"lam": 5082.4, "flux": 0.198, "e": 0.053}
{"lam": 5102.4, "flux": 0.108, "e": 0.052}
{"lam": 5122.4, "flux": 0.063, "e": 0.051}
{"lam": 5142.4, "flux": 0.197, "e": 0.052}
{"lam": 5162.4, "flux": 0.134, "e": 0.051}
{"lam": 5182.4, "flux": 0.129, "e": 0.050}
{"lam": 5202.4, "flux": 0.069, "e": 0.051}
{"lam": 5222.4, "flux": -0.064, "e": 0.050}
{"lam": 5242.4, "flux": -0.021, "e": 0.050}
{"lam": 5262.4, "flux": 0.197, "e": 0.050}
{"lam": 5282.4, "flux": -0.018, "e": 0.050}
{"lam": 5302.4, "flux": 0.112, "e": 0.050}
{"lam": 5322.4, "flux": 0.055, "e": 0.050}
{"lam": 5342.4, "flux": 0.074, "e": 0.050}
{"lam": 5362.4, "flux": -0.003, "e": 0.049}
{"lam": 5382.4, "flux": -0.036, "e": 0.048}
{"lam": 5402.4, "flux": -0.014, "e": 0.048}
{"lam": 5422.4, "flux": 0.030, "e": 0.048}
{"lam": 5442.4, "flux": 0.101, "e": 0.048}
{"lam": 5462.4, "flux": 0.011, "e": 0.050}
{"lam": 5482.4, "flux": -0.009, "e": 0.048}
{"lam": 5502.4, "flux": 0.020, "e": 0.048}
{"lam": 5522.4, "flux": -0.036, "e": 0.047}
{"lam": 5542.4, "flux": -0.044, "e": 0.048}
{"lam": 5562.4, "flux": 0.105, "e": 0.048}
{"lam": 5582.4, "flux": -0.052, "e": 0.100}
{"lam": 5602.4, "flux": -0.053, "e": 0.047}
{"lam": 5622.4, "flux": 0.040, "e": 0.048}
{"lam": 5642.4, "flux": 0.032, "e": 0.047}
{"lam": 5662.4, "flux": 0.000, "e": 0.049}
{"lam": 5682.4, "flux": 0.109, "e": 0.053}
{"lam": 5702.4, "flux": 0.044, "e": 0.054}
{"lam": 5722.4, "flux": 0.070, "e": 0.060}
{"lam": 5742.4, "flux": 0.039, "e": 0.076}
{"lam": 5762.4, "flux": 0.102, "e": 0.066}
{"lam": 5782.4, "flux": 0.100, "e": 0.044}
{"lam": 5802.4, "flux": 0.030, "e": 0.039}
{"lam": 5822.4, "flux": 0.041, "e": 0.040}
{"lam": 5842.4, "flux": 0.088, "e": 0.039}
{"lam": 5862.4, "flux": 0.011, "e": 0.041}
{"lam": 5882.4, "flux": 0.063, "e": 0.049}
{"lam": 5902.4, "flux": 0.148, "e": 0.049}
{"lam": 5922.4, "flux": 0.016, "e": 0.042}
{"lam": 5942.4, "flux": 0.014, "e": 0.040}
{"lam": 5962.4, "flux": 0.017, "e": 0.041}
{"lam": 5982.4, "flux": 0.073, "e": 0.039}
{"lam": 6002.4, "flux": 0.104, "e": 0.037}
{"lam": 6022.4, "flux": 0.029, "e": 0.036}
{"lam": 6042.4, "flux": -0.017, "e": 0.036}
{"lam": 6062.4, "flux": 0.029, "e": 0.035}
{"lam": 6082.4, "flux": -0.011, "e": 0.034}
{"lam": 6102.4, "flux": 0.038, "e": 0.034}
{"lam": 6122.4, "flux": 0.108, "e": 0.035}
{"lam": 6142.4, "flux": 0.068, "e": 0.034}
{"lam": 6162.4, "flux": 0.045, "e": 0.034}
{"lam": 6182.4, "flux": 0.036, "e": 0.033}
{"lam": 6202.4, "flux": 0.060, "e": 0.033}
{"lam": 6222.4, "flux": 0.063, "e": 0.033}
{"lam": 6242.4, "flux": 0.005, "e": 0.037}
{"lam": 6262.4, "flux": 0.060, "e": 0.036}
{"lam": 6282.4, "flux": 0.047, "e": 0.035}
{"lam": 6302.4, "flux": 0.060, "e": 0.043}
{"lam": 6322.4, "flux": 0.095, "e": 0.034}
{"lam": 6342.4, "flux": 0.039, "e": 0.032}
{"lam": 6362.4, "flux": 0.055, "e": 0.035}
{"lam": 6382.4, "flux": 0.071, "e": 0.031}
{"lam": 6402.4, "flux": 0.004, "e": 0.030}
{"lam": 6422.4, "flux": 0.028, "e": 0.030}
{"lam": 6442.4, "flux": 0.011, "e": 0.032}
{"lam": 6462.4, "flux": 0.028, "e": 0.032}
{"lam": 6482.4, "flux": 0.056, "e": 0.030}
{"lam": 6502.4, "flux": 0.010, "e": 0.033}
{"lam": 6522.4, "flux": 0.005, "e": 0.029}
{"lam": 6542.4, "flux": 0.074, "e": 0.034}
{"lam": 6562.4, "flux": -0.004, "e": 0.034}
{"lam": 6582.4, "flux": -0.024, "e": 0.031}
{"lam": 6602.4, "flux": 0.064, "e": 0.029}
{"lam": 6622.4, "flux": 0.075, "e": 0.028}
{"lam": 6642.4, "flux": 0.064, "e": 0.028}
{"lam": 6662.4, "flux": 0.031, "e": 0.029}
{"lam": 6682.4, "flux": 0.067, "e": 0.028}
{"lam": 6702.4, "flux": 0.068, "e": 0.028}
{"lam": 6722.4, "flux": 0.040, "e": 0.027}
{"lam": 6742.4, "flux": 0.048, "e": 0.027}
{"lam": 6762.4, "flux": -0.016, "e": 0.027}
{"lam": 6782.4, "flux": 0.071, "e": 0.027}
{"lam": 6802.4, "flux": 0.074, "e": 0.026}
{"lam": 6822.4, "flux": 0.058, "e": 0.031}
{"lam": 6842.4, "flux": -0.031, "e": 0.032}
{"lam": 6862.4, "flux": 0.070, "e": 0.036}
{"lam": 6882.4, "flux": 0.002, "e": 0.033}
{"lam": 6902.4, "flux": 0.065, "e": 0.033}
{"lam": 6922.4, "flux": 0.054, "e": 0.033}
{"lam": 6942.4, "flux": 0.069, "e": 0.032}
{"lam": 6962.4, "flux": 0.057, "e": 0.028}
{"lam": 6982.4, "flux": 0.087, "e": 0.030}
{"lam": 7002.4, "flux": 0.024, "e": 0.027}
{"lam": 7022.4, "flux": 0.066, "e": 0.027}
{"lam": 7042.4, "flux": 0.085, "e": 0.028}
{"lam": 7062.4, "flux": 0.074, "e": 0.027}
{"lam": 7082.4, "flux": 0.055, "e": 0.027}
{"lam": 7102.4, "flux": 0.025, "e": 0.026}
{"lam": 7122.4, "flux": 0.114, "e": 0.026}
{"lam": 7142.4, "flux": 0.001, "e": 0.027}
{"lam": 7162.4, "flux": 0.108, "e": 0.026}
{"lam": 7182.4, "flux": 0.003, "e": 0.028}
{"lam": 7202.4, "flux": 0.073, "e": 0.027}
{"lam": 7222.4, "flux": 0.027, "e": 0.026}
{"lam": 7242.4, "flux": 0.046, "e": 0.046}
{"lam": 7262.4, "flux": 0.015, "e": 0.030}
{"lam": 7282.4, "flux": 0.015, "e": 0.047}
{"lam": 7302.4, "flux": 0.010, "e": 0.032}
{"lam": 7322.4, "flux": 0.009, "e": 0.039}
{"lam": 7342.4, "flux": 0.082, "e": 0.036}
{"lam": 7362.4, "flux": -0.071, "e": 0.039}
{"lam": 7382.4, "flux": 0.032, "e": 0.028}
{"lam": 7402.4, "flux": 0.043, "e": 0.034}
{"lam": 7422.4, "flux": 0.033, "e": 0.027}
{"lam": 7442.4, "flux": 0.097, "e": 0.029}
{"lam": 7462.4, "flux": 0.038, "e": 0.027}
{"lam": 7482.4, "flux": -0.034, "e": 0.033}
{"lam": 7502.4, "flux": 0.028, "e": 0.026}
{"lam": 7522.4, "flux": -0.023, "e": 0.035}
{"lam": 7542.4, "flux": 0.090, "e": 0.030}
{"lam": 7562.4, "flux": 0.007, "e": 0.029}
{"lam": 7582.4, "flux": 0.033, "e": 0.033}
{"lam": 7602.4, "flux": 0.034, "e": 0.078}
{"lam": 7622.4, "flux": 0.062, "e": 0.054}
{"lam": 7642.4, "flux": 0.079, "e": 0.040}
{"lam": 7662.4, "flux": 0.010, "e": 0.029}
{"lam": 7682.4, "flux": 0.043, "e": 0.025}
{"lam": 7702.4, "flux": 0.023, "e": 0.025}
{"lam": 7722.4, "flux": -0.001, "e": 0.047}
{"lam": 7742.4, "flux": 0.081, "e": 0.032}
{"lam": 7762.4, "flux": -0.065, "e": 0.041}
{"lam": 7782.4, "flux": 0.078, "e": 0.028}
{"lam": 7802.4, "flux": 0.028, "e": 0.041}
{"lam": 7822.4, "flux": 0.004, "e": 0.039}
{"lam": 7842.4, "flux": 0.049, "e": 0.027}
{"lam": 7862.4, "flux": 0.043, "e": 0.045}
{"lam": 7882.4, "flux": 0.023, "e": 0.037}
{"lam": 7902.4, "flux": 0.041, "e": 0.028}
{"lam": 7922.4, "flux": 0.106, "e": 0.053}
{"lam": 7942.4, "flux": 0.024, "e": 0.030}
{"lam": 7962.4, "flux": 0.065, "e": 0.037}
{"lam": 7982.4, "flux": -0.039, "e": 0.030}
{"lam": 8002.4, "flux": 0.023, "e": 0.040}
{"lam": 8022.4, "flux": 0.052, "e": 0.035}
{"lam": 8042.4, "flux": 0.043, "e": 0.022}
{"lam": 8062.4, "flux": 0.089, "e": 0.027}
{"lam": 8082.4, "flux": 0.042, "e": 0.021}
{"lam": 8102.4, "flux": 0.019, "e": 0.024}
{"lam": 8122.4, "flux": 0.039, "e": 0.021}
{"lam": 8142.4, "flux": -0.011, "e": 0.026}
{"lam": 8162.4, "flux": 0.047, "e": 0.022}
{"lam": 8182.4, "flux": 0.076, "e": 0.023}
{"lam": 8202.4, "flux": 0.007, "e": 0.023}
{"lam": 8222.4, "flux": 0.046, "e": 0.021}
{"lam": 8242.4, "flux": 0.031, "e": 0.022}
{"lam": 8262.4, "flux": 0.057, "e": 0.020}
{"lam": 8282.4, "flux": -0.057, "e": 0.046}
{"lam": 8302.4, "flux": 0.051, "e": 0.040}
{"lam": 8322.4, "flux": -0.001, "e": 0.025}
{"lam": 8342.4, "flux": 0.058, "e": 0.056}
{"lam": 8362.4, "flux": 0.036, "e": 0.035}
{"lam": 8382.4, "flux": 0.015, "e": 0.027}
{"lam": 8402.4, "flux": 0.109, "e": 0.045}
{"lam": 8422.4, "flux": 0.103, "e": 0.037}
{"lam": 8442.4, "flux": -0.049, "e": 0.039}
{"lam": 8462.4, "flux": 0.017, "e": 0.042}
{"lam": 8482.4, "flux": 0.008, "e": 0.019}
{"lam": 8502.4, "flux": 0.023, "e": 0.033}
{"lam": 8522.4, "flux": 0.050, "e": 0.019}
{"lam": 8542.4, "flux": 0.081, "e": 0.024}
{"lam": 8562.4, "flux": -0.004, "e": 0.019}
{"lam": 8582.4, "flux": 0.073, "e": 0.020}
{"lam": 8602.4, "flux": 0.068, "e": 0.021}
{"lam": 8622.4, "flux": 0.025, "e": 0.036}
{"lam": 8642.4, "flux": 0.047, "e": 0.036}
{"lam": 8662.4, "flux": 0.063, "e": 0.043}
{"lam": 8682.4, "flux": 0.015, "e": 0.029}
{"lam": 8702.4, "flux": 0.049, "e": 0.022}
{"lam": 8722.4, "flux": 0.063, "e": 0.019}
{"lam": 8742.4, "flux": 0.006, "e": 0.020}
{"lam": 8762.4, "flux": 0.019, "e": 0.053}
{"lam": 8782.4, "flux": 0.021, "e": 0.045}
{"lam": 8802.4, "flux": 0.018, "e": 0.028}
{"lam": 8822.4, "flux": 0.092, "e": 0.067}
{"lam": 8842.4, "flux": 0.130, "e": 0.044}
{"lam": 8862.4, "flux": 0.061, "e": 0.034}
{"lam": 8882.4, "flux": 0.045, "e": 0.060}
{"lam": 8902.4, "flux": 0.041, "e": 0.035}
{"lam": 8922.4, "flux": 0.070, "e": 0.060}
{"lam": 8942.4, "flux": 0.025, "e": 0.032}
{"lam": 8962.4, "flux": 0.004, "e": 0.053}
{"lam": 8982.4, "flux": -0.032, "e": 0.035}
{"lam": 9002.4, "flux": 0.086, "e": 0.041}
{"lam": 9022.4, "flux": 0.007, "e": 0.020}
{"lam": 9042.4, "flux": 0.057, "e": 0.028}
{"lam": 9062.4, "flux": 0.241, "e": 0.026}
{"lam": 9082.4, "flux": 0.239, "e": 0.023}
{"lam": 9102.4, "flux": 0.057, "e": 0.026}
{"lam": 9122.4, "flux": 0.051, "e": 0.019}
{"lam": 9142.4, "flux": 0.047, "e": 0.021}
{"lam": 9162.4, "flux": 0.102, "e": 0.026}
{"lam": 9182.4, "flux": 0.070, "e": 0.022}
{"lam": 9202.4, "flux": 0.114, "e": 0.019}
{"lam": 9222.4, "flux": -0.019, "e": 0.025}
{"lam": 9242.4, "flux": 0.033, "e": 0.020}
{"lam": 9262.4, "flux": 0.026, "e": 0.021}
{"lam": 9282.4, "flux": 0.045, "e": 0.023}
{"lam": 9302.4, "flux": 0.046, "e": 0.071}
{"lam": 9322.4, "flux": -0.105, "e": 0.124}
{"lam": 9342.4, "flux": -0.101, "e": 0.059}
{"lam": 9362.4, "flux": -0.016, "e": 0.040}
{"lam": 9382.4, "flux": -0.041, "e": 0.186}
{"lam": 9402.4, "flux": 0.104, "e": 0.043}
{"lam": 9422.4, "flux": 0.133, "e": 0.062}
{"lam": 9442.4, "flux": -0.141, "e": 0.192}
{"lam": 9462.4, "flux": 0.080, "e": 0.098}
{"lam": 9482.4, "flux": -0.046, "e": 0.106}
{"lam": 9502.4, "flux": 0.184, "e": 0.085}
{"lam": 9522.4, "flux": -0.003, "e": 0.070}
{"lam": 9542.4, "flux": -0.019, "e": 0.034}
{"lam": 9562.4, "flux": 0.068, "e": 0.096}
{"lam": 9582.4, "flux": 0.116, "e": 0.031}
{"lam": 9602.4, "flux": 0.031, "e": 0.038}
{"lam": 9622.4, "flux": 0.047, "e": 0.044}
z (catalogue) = 1.43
